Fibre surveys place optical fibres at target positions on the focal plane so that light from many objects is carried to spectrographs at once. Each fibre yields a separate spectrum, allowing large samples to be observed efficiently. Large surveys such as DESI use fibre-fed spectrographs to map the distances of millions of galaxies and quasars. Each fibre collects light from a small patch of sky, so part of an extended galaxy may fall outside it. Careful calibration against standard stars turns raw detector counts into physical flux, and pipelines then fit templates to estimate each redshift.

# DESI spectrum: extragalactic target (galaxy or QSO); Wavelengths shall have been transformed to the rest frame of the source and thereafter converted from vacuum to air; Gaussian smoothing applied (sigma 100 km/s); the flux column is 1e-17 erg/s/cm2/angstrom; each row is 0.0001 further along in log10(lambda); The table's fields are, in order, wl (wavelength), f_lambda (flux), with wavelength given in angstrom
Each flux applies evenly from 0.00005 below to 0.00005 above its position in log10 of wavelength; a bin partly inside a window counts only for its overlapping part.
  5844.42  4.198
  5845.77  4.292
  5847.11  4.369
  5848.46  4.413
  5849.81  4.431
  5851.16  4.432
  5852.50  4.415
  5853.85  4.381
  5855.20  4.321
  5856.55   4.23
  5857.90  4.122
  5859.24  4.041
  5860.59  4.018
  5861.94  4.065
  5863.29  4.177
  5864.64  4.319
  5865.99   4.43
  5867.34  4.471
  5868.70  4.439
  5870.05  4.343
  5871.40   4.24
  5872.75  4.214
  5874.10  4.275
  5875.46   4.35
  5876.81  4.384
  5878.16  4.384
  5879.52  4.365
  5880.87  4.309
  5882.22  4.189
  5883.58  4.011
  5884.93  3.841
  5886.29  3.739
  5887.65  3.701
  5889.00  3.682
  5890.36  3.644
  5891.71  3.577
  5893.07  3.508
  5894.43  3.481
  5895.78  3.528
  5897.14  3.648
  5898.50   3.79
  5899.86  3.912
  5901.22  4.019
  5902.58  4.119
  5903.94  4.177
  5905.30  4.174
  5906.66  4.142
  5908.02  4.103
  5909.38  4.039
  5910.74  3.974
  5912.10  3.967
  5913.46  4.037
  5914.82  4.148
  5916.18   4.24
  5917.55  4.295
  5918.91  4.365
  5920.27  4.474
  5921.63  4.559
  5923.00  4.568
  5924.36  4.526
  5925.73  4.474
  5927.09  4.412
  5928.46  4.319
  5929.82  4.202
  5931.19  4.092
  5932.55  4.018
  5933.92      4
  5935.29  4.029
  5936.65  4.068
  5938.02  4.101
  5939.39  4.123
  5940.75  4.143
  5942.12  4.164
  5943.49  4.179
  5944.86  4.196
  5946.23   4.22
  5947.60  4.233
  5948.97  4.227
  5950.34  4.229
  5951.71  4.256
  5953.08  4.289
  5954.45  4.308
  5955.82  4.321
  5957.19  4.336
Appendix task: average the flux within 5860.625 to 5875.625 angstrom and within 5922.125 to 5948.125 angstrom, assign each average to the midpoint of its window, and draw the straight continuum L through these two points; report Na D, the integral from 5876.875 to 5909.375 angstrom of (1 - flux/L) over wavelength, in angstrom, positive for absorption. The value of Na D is 2.54 angstrom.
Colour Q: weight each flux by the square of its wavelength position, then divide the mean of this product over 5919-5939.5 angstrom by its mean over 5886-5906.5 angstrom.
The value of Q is 1.14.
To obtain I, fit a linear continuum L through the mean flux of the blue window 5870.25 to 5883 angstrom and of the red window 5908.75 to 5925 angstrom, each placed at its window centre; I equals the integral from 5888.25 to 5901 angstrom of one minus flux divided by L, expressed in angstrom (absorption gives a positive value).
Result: 1.9 angstrom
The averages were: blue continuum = 4.3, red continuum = 4.27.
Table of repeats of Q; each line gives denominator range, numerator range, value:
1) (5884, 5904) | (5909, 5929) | 1.16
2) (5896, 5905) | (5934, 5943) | 1.06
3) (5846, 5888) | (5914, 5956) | 1.02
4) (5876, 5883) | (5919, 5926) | 1.06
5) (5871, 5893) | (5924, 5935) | 1.07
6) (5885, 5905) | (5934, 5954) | 1.13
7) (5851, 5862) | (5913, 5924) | 1.05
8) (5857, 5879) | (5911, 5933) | 1.02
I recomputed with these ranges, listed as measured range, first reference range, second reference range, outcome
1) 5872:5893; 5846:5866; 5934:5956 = 1.1 angstrom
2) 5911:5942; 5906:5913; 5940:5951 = -0.8 angstrom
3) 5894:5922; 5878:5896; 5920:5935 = 0.3 angstrom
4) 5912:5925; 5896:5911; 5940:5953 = -0.8 angstrom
